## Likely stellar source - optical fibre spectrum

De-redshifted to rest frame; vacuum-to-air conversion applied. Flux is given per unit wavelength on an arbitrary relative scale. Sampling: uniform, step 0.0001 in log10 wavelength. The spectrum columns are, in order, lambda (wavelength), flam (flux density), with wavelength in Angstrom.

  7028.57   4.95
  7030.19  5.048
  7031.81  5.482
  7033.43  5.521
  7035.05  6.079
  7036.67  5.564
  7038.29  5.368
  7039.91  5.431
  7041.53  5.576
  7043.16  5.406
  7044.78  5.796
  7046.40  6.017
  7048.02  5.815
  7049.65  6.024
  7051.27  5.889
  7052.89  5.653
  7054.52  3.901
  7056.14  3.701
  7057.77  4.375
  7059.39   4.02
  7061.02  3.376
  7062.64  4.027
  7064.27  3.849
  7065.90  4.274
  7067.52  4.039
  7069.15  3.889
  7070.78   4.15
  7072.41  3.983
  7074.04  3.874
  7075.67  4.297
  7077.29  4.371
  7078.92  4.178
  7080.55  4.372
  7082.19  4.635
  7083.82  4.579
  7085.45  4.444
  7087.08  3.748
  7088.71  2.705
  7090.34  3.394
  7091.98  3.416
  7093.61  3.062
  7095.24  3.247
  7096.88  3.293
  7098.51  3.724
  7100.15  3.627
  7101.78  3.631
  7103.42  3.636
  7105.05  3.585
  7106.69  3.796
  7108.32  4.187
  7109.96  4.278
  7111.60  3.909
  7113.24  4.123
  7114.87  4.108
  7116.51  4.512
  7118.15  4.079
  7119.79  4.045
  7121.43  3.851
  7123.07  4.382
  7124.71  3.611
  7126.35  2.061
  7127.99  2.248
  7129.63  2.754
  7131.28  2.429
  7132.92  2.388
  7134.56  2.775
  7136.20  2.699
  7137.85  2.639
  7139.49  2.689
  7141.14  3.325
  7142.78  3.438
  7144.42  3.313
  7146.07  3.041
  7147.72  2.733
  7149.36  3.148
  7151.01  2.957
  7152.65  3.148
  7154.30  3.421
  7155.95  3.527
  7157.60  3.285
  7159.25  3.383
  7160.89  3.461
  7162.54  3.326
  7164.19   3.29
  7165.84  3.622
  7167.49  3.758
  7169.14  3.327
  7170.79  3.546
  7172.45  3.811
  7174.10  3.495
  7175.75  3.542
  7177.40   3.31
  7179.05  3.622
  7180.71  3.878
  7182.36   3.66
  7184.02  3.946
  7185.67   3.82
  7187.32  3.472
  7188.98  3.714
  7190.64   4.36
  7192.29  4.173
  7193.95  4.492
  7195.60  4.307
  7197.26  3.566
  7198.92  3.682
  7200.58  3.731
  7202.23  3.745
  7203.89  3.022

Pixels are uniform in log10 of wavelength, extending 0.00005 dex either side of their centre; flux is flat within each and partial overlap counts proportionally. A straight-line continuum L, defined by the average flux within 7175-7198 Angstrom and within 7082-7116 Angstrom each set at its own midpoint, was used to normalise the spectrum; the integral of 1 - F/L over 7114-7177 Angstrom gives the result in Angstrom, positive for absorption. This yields 8.5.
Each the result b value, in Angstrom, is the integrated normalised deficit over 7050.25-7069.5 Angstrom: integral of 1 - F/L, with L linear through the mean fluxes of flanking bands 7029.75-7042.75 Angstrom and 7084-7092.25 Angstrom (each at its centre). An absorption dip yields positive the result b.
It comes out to 1.6 Angstrom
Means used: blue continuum 5.52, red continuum 3.63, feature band 4.28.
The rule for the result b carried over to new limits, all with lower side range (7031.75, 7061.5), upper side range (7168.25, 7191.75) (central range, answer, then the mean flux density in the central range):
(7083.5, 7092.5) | 2.0 Angstrom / 3.68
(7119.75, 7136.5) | 5.1 Angstrom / 2.98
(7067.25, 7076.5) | 1.7 Angstrom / 4.04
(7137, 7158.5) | 4.9 Angstrom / 3.13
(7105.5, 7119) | 1.1 Angstrom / 4.11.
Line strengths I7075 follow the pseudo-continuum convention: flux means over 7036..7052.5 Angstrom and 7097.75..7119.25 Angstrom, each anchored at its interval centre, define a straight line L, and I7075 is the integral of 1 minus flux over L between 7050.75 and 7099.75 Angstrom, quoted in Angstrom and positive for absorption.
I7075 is 8.6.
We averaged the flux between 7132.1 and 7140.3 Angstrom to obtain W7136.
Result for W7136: 2.64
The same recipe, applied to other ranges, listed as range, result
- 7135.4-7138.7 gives 2.67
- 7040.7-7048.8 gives 5.72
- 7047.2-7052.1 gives 5.91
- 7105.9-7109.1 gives 4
